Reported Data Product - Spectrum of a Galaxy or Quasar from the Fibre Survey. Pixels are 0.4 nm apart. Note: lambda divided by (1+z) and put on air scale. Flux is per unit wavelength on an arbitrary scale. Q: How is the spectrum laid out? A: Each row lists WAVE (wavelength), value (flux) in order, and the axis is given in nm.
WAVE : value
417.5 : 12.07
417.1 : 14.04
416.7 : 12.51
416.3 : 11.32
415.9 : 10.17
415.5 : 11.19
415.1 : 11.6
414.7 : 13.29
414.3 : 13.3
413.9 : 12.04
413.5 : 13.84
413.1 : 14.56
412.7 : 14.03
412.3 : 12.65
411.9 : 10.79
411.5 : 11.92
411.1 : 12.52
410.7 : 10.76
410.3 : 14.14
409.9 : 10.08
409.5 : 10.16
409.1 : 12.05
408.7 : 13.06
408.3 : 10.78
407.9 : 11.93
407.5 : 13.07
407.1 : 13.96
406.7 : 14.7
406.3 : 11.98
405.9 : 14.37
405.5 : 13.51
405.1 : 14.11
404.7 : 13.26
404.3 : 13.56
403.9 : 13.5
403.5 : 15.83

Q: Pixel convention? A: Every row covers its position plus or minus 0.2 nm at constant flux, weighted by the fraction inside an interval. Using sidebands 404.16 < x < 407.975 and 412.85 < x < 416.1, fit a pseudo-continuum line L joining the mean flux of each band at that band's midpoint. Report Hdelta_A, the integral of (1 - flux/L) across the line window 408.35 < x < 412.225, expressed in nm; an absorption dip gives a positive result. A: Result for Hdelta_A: 0.38 nm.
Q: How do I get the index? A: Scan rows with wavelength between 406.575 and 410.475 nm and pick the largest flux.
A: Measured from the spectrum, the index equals 14.7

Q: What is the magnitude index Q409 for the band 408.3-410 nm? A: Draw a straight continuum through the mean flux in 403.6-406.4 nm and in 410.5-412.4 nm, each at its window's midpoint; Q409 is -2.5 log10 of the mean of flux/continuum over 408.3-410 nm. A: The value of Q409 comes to 0.09 mag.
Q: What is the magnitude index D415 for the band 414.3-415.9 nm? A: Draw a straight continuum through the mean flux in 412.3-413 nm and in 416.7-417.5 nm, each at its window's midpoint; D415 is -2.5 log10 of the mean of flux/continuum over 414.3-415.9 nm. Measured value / 0.13 mag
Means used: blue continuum 13.7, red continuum 13.2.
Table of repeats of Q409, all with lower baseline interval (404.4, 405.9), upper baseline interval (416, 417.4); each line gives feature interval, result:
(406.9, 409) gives 0.073 mag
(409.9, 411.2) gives 0.087 mag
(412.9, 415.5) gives -0.022 mag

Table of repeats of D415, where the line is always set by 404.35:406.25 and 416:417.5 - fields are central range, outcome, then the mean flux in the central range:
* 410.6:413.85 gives 0.018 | 12.7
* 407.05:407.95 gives 0.033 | 13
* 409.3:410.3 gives 0.201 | 10.9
